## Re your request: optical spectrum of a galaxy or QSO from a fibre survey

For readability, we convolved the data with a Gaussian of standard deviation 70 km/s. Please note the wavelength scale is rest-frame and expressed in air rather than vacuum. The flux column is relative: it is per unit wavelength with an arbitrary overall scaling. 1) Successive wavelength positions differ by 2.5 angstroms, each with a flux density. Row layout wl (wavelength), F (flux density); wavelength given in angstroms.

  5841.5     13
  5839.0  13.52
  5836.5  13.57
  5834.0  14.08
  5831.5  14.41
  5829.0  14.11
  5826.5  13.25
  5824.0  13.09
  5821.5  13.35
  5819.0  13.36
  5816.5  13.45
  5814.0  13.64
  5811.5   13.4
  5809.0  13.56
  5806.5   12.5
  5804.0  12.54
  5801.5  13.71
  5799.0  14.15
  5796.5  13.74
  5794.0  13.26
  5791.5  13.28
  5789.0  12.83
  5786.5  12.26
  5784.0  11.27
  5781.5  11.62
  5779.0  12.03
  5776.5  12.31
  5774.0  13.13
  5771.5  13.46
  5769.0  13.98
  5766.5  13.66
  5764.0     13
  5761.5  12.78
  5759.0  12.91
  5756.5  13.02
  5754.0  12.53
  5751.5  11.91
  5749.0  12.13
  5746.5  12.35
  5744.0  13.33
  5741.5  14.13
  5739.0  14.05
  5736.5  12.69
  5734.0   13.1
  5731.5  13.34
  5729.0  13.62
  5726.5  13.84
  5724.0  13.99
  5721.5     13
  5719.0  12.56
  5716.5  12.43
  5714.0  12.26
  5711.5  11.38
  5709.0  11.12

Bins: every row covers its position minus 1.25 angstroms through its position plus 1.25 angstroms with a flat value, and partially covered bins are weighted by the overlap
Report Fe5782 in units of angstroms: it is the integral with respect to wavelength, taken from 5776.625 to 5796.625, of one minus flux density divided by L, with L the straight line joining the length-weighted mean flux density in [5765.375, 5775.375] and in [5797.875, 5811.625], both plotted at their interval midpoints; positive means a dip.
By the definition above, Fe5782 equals 1.44 angstroms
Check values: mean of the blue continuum 13.5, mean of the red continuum 13.3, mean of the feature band 12.5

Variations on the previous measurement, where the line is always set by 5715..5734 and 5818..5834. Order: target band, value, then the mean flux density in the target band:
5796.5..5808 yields 0.2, 13.3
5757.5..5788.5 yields 1.7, 12.7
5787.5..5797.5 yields 0.2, 13.2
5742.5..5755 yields 0.8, 12.5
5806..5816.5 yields 0.2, 13.4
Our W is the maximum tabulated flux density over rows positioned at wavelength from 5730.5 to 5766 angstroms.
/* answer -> 14.13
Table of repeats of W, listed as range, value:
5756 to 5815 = 14.15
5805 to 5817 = 13.64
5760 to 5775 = 13.98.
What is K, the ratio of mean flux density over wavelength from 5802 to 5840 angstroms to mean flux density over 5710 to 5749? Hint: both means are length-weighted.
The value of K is 1.0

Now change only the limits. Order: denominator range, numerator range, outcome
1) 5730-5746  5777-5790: 0.90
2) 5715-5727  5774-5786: 0.91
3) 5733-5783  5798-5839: 1.05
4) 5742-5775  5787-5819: 1.03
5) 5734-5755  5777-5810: 0.99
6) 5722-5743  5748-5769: 0.94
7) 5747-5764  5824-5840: 1.10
